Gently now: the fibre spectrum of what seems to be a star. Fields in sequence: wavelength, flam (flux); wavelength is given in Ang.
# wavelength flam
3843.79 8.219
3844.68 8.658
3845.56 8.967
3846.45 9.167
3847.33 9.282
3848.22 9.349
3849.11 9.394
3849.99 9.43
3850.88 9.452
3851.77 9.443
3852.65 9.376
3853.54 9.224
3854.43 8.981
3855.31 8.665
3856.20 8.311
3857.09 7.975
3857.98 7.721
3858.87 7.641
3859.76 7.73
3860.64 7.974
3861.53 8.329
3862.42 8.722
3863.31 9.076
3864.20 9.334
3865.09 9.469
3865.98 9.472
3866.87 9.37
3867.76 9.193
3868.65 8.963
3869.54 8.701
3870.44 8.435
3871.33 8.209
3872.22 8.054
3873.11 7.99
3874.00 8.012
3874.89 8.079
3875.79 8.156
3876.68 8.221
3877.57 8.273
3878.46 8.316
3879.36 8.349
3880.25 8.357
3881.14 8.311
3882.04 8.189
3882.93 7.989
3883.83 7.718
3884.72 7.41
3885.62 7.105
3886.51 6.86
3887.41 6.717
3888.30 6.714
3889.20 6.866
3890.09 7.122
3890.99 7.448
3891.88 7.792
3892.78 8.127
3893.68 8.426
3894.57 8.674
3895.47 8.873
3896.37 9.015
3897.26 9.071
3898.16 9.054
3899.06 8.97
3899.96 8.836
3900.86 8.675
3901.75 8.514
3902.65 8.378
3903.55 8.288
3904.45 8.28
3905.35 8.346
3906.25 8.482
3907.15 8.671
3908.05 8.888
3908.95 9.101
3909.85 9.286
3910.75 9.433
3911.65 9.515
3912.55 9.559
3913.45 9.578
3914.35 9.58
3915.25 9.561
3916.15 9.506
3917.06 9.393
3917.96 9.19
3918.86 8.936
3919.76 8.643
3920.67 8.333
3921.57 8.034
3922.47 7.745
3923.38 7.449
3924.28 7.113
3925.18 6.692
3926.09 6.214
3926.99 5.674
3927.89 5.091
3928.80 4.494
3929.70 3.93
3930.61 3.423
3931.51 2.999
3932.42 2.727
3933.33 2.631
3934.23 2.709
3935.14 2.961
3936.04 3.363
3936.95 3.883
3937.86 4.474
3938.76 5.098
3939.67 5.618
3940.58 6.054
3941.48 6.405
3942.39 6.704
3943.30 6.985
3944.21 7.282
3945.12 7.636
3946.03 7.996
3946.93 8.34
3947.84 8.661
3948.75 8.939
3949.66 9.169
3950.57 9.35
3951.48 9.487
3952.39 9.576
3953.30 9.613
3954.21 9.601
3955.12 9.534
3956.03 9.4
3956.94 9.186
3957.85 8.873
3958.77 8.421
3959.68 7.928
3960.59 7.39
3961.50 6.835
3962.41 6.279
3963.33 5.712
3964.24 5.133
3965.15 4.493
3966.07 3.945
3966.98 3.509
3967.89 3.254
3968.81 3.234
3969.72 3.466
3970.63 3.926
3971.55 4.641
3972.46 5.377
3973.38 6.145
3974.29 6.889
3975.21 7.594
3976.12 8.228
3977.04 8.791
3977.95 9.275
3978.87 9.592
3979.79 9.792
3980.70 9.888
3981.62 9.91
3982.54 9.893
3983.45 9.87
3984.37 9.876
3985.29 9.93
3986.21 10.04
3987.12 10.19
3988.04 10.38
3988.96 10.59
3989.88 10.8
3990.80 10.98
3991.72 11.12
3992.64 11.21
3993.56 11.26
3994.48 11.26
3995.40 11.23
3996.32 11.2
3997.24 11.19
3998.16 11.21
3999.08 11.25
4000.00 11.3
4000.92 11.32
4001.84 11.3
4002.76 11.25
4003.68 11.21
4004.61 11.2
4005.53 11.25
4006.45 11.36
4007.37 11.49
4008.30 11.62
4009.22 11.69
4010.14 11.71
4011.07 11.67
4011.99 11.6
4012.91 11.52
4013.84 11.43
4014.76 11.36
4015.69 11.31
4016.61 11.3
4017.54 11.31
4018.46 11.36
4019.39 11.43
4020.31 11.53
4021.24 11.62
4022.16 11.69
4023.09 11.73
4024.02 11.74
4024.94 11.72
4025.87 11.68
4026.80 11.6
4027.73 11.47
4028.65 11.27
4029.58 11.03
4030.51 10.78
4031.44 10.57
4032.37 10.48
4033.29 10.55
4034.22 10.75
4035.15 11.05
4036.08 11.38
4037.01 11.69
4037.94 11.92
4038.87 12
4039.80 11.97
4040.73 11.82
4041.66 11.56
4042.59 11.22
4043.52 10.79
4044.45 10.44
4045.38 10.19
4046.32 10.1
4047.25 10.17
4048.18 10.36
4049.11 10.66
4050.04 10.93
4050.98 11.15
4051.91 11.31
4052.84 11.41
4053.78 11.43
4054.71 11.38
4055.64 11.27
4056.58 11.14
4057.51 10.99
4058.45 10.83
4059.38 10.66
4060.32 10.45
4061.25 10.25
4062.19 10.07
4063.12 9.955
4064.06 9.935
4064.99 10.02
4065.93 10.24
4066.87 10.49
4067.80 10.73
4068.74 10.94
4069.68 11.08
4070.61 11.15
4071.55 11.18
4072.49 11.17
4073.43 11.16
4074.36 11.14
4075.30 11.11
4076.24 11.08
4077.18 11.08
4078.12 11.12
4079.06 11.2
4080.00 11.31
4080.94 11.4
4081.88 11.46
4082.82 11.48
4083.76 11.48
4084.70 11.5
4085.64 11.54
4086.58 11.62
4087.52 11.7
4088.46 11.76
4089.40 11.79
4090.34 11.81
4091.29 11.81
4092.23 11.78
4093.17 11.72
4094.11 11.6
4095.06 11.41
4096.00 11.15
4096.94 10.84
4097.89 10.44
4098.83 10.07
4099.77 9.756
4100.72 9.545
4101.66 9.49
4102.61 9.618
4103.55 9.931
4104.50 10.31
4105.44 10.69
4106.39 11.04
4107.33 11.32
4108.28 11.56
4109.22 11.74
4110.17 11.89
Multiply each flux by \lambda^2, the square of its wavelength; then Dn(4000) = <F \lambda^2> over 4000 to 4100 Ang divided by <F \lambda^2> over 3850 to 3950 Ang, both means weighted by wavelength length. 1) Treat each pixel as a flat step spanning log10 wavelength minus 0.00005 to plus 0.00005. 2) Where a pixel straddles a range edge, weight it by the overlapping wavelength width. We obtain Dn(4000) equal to 1.6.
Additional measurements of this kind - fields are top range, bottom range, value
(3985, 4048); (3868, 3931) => 1.48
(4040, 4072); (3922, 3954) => 1.84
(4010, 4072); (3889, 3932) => 1.48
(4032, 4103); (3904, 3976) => 1.69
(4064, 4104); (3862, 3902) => 1.47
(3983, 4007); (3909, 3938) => 1.70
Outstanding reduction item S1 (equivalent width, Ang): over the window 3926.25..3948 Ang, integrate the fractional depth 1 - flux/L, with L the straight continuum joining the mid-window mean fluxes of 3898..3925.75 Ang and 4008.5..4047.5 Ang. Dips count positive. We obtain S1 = 9.63 Ang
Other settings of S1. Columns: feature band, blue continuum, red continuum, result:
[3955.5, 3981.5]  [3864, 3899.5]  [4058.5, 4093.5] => 7.58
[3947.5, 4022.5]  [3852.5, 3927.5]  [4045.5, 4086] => 2.93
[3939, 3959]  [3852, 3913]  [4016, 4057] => 2.81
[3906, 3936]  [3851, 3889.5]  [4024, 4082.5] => 6.43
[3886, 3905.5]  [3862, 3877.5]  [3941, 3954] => 0.94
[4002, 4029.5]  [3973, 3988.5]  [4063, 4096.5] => -4.33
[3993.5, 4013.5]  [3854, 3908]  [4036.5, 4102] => -2.59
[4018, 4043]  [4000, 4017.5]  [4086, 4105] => -0.23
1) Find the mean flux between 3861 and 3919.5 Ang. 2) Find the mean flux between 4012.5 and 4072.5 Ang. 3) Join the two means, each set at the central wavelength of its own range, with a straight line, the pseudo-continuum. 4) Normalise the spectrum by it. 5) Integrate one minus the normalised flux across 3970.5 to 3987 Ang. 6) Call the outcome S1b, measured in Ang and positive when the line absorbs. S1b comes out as 2.6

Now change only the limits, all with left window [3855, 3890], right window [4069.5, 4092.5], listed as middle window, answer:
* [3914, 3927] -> 1.0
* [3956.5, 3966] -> 2.6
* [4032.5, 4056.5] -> -0.6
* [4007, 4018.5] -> -1.3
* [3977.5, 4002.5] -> -1.5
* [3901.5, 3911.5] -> 0.0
